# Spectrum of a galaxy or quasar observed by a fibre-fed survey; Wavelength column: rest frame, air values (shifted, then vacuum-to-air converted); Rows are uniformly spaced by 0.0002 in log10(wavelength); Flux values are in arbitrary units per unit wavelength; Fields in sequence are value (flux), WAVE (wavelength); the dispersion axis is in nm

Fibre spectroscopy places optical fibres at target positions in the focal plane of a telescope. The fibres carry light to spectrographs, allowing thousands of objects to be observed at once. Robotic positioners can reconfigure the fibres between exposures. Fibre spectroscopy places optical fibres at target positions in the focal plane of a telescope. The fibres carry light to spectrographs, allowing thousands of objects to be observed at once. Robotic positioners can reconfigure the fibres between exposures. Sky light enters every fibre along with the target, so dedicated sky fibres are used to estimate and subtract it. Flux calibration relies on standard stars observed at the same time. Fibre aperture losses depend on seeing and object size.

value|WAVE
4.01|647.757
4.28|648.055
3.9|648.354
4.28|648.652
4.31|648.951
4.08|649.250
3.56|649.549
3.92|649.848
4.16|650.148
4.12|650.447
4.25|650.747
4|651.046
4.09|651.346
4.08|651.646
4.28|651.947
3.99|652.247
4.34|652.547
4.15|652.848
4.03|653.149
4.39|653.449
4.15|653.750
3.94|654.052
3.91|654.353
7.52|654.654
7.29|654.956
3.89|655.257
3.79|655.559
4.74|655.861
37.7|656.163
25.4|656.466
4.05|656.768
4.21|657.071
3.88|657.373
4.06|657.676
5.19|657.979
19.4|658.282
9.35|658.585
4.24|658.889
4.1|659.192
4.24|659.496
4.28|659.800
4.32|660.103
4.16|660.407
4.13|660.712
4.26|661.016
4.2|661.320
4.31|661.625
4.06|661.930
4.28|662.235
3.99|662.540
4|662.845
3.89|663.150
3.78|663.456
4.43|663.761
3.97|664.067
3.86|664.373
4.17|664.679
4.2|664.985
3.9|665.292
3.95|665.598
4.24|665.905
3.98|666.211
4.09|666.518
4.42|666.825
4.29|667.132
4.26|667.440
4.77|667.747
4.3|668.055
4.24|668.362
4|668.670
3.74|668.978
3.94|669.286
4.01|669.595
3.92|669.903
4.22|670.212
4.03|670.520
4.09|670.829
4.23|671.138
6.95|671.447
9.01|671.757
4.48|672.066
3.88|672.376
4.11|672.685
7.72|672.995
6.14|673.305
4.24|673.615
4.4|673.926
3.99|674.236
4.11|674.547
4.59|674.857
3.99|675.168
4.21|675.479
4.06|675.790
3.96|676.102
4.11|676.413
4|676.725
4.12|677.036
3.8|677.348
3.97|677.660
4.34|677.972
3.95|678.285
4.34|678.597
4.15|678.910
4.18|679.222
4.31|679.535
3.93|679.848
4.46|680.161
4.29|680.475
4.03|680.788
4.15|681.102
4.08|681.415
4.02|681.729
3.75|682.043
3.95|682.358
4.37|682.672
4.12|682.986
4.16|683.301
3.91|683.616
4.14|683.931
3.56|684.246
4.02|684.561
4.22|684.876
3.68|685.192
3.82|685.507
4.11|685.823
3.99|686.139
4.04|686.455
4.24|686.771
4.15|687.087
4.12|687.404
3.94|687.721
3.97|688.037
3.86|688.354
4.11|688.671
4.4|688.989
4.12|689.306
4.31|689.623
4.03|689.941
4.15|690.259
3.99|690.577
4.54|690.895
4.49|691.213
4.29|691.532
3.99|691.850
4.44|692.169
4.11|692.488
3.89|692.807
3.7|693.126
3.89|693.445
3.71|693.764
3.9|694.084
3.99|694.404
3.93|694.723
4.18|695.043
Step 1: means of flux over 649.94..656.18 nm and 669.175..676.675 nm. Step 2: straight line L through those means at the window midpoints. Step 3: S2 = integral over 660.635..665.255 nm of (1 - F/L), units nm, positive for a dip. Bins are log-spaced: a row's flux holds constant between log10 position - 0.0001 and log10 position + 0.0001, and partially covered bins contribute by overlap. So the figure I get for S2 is 0.85 nm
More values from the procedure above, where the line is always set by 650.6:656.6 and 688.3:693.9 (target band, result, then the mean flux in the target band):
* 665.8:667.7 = 0.58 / 4.25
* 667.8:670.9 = 0.95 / 4.07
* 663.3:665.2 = 0.67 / 4.06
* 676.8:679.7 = 0.58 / 4.13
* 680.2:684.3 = 0.65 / 4.06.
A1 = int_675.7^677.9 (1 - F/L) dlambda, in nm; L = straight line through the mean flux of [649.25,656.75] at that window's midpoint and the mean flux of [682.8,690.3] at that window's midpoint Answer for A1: 0.35 nm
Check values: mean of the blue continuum 6.57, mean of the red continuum 4.05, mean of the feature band 4.01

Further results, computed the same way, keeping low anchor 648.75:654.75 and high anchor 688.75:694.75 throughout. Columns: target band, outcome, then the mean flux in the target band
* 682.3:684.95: 0.05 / 4.05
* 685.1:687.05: 0.06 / 4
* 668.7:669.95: 0.08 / 3.91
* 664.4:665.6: 0.04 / 4.05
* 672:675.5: -0.43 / 4.68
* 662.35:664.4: 0.09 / 4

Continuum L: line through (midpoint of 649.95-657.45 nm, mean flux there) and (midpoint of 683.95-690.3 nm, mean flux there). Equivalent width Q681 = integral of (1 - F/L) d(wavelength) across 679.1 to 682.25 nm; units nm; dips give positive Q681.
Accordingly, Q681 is 0.29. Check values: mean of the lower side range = 6.59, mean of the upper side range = 4.04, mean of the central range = 4.12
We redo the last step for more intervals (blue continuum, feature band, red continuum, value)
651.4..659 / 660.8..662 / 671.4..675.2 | 0.440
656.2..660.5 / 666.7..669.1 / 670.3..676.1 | 0.699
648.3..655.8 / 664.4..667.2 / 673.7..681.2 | 0.077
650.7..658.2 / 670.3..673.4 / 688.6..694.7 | 0.051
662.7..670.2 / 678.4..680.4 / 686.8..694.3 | -0.063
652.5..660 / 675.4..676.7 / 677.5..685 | 0.198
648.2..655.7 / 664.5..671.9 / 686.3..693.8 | -0.365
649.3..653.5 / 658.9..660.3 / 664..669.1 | -0.038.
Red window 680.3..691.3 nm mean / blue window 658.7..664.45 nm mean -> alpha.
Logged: 1.0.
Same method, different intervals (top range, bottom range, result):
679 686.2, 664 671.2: 0.98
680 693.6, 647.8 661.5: 0.69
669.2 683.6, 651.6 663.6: 0.71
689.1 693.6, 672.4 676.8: 0.91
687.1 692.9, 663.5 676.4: 0.93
